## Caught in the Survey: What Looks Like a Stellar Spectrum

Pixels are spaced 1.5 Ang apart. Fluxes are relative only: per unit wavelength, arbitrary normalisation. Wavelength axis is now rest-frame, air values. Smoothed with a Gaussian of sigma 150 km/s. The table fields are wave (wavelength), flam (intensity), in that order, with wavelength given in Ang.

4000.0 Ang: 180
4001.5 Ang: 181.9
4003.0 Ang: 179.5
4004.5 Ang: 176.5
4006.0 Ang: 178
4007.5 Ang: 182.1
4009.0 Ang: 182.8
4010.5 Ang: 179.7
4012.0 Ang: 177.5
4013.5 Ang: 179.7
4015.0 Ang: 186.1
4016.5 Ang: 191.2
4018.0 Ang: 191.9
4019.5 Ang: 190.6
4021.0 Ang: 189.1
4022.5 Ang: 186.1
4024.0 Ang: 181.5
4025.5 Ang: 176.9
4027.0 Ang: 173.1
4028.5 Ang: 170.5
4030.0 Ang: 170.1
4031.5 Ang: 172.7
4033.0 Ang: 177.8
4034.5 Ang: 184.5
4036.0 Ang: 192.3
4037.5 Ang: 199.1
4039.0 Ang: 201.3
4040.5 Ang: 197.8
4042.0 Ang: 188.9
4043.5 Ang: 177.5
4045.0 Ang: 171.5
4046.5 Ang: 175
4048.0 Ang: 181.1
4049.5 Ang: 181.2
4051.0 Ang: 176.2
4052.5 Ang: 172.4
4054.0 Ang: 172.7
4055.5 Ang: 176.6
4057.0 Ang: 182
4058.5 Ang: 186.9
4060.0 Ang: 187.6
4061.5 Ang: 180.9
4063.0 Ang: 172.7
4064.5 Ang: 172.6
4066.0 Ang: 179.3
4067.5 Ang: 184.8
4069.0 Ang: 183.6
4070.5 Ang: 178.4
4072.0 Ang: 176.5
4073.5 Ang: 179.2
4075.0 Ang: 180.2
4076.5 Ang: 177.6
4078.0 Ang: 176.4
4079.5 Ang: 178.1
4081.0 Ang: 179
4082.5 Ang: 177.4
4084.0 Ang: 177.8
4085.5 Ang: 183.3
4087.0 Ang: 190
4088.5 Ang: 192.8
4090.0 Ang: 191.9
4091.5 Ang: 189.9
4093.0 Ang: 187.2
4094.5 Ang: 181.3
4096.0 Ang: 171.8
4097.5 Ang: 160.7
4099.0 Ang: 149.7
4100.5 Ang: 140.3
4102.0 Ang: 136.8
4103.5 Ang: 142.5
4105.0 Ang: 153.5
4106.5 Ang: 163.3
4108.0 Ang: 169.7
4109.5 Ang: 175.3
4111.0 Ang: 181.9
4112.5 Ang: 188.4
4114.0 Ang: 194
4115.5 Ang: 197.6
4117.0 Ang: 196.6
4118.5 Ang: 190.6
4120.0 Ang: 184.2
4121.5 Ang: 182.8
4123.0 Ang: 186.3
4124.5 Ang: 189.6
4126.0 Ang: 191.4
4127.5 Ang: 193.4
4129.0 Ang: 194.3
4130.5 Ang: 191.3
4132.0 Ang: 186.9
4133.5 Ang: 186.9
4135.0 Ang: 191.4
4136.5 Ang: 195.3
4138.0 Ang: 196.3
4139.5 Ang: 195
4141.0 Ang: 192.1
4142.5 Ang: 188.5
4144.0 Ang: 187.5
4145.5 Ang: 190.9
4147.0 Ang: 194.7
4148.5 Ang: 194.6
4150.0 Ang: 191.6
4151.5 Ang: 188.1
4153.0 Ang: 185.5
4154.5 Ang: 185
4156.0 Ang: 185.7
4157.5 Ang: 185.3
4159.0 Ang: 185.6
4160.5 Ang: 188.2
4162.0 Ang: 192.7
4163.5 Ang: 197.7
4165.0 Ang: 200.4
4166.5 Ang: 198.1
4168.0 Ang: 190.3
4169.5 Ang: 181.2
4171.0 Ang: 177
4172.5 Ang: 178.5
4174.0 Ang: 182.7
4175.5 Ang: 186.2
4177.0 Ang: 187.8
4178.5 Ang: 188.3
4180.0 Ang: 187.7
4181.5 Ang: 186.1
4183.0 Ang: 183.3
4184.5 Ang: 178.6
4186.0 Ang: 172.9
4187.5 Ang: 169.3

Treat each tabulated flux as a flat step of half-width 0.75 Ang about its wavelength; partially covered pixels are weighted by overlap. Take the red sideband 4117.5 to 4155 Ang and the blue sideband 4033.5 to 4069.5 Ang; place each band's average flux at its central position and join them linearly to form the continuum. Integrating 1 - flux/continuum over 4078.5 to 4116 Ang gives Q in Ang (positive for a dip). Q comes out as 2.5 Ang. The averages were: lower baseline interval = 182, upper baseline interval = 190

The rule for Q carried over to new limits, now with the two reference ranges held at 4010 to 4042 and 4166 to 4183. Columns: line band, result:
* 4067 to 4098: 0.6 Ang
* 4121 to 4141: -0.6 Ang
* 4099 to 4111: 1.9 Ang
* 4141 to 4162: -0.4 Ang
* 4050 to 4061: 0.3 Ang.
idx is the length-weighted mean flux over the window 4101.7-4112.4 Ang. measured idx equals 163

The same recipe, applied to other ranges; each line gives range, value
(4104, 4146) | 187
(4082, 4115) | 173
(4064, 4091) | 181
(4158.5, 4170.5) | 192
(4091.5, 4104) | 161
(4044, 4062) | 179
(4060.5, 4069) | 179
